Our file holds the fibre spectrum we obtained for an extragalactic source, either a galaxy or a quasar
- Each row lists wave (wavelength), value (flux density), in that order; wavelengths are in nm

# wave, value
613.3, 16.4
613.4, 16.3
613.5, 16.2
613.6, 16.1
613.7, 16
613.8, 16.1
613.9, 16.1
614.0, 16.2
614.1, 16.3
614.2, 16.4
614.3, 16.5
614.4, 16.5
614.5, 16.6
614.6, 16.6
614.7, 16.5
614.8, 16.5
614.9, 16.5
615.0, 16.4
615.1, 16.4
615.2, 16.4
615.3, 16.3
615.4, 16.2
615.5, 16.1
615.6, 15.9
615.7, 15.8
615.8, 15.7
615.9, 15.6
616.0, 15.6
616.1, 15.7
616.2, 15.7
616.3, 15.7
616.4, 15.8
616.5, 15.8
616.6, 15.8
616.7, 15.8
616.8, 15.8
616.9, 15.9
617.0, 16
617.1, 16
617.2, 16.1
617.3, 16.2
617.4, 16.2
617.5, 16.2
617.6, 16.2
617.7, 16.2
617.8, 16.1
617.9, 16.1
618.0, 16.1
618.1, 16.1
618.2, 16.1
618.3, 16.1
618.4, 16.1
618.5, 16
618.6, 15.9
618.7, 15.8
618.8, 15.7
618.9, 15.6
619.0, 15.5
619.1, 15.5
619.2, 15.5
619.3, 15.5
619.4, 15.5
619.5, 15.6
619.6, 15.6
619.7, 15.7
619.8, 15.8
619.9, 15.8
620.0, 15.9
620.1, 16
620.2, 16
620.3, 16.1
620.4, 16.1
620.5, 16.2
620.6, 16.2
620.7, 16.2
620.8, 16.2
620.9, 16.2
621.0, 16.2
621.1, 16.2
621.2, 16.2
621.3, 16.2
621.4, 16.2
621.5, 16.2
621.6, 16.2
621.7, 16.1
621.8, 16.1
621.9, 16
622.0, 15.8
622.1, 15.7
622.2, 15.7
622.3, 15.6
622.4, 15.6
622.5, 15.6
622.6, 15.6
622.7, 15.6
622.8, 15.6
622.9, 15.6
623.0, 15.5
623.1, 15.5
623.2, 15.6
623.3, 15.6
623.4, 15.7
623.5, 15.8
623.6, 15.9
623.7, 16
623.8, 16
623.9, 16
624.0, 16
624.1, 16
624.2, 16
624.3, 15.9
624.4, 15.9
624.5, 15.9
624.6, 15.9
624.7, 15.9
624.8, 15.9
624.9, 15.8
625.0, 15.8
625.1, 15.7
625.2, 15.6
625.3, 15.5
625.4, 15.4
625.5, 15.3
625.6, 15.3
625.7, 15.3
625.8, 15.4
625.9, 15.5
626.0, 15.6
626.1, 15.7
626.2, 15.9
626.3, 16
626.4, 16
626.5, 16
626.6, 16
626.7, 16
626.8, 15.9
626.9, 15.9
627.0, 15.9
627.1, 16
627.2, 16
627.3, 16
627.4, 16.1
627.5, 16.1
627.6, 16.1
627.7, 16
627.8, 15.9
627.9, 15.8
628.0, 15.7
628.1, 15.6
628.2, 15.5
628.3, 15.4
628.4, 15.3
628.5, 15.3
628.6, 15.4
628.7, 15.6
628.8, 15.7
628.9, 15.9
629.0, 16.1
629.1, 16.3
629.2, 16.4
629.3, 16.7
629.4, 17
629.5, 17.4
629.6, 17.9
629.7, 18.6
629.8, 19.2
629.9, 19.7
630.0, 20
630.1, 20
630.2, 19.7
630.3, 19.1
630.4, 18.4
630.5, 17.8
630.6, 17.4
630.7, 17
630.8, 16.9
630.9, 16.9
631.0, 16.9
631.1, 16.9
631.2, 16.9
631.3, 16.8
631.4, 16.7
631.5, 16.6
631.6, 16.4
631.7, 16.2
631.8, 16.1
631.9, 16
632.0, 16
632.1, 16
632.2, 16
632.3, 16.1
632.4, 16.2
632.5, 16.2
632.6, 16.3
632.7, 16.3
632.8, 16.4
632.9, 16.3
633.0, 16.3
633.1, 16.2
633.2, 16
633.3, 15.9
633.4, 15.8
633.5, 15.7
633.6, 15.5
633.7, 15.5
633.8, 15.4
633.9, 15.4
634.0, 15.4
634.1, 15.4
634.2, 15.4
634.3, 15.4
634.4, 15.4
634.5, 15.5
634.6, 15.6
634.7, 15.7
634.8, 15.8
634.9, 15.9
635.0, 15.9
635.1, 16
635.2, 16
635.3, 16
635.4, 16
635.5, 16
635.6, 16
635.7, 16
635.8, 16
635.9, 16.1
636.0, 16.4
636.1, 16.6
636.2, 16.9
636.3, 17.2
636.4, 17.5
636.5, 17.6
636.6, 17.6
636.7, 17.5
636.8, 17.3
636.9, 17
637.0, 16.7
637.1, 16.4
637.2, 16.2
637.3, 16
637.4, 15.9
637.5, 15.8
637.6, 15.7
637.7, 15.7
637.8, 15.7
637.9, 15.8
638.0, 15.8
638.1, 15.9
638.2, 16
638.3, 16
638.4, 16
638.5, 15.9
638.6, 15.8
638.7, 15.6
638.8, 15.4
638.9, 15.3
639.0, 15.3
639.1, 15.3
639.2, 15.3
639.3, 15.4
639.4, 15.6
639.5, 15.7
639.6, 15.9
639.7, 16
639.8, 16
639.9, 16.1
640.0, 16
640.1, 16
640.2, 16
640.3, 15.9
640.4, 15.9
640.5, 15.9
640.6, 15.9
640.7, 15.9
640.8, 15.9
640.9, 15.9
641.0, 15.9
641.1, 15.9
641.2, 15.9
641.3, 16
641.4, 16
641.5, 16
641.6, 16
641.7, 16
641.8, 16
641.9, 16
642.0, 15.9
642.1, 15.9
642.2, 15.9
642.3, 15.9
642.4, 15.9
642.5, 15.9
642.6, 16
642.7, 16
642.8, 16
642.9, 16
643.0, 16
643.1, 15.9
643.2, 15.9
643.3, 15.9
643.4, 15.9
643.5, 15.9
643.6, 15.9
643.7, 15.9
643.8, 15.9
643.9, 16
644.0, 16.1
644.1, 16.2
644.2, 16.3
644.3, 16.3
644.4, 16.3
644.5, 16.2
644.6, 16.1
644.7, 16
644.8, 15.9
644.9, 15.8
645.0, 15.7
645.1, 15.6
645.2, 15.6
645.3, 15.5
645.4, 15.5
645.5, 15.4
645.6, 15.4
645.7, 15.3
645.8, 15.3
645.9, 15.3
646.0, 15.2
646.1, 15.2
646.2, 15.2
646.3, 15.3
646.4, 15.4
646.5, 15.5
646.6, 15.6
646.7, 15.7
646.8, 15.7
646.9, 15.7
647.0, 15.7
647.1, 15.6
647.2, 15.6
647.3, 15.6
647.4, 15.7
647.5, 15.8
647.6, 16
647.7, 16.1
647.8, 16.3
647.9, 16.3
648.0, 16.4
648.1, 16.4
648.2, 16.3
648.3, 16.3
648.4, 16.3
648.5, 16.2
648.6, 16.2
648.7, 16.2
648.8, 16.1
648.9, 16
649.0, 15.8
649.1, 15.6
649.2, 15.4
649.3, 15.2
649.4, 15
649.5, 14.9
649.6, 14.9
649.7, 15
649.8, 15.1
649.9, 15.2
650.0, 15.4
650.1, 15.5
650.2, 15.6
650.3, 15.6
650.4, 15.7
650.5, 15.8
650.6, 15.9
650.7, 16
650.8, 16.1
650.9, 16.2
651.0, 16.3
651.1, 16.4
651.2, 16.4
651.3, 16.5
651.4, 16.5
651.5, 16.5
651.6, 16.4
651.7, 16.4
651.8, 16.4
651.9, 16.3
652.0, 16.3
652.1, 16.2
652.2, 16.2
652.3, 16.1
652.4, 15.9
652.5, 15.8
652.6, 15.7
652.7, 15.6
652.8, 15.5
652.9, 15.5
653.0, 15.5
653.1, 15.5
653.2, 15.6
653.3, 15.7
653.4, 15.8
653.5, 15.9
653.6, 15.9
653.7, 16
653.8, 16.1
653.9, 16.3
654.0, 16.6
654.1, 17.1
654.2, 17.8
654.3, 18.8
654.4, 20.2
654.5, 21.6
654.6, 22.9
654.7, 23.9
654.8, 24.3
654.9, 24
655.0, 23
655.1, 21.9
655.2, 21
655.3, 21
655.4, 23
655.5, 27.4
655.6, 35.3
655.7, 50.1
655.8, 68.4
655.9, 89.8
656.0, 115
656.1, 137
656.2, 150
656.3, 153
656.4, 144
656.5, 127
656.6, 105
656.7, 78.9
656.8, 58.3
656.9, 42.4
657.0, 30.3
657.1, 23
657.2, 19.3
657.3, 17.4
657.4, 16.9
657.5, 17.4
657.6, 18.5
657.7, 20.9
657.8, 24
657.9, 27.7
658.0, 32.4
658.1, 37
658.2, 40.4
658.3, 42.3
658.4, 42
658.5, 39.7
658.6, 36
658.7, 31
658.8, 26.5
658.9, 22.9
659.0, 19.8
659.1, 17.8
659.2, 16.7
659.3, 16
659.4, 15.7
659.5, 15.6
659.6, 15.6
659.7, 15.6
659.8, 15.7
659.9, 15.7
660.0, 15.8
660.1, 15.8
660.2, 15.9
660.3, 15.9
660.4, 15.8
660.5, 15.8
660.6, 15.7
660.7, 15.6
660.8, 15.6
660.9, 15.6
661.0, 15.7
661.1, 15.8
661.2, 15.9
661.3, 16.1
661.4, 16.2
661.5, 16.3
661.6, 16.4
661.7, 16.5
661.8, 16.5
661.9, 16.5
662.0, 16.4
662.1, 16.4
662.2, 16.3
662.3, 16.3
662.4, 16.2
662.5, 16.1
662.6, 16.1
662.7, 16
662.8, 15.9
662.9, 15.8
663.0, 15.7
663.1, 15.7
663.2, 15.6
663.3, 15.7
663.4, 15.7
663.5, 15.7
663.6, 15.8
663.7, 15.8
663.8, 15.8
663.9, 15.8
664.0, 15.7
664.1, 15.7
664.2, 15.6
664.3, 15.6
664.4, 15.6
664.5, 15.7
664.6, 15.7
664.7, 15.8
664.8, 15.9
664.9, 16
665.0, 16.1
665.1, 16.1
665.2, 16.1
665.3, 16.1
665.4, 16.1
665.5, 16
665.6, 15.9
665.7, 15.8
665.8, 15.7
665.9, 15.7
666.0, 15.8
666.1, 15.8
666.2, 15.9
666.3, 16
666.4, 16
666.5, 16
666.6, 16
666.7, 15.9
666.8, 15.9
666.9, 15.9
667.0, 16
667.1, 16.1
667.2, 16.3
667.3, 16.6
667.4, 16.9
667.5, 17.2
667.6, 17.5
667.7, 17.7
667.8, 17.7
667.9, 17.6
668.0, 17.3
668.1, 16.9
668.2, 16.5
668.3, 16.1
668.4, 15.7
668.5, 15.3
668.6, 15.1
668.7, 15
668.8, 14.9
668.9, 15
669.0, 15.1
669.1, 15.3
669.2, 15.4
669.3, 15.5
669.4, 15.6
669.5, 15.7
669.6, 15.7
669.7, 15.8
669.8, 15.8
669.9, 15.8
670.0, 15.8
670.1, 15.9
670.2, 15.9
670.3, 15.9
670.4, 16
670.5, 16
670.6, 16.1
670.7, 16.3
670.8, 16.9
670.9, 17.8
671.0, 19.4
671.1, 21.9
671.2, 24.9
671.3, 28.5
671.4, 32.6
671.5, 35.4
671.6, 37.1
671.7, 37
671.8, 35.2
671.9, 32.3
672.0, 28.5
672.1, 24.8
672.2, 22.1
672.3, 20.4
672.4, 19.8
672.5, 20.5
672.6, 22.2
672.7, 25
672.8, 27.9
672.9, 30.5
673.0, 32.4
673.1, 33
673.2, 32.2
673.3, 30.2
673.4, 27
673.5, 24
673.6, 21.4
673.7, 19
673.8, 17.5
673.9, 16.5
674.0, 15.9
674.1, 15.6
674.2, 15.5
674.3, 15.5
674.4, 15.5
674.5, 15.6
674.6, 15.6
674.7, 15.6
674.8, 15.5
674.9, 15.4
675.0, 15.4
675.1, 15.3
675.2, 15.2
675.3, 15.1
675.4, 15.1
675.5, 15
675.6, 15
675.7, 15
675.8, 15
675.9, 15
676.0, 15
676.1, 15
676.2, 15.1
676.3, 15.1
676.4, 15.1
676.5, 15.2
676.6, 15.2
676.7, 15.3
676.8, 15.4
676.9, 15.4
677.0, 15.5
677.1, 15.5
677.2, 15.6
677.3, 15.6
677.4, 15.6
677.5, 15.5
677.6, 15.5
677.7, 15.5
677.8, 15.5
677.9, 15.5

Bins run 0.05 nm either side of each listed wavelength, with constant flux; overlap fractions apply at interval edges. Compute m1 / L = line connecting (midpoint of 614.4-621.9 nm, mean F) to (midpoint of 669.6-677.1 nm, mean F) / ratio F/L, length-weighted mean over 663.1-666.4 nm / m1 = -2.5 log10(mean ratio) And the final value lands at 0.22 mag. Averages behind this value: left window 16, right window 20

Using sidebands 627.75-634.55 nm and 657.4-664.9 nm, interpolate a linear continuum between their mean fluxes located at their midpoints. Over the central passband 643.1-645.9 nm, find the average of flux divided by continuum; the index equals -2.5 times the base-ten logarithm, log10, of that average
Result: 0.11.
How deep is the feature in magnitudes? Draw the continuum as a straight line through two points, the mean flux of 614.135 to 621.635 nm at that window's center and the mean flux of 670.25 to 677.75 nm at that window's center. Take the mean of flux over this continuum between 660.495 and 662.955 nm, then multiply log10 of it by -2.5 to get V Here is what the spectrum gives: 0.19 mag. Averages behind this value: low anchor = 16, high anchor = 20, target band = 16.1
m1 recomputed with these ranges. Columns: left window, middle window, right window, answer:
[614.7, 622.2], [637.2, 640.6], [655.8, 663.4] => 0.477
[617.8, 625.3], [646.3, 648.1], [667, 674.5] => 0.152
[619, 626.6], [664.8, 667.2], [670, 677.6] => 0.206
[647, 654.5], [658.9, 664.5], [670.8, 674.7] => 0.242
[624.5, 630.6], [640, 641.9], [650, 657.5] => 0.474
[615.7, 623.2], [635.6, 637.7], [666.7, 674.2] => 0.051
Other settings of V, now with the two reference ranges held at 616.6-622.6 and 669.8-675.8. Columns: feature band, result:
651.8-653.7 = 0.208 mag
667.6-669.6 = 0.282 mag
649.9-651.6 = 0.186 mag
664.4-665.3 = 0.269 mag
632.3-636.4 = 0.093 mag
